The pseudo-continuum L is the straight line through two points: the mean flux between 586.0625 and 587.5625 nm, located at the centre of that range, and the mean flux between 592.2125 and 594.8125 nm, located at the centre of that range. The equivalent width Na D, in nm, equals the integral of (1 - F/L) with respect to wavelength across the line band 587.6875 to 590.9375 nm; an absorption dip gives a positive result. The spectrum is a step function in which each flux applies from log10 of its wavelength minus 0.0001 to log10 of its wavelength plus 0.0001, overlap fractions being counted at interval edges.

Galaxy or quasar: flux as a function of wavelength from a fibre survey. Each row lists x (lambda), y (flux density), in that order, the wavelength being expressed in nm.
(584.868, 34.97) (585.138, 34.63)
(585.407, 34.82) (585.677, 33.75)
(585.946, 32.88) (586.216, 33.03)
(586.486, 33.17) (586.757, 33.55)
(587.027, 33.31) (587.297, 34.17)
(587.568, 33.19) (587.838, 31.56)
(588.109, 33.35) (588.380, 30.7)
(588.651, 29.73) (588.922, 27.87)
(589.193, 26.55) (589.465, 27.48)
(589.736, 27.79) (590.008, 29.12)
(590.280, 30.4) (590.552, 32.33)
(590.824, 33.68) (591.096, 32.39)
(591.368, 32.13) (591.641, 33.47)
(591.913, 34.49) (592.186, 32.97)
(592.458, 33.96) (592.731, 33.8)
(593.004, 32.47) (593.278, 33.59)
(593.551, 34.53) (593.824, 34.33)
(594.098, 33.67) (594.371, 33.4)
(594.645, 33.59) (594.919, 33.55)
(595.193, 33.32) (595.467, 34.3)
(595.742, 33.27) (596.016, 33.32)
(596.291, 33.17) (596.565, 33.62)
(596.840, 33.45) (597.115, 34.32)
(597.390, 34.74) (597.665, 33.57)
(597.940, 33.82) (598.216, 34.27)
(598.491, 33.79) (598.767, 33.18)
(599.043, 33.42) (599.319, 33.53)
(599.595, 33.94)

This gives 0.34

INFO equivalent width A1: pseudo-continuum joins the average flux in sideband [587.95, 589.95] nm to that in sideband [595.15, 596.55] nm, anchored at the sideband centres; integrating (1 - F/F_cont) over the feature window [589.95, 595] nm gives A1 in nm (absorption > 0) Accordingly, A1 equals -0.28 nm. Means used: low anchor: 29.1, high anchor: 33.5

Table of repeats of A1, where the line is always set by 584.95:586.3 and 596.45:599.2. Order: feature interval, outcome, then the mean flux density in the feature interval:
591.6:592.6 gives 0.00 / 33.8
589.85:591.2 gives 0.09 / 31.5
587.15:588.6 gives 0.06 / 32.4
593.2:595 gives 0.00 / 33.8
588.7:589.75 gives 0.20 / 27.6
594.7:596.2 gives 0.01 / 33.5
